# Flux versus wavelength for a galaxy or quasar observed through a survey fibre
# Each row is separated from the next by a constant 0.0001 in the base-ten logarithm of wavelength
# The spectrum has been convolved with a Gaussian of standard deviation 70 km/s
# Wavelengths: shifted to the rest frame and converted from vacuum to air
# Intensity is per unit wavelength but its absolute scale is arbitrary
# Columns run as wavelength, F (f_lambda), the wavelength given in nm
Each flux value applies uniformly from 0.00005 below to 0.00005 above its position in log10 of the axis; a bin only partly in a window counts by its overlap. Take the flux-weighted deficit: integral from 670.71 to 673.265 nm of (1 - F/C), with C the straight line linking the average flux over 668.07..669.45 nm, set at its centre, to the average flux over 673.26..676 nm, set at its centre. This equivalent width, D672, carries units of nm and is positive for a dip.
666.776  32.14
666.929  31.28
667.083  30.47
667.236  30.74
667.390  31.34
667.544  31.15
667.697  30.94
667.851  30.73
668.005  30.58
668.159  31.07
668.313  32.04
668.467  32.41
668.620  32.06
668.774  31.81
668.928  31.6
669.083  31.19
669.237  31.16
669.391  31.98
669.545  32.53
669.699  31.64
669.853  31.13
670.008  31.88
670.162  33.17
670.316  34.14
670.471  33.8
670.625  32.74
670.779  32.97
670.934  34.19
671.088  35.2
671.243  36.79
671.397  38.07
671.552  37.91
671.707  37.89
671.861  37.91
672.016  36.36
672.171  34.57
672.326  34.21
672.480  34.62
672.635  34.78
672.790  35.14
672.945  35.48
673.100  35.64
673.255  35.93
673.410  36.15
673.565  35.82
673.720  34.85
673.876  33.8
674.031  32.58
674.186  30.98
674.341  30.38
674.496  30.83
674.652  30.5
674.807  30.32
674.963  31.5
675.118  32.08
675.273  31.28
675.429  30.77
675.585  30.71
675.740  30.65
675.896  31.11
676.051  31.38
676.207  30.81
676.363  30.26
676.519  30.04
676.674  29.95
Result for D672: -0.306 nm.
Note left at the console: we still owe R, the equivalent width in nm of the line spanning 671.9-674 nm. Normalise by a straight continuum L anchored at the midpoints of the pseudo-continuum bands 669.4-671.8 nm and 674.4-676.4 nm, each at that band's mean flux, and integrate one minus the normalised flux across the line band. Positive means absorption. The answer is -0.16 nm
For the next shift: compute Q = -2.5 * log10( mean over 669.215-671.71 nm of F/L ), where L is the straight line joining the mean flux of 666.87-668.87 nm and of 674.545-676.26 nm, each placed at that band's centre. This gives -0.091 mag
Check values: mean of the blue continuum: 31.3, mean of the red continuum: 31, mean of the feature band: 33.9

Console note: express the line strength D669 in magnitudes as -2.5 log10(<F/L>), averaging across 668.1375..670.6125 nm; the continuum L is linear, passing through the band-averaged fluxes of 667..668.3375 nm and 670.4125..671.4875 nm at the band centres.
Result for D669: 0.03 mag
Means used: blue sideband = 31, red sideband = 34.9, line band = 32.1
